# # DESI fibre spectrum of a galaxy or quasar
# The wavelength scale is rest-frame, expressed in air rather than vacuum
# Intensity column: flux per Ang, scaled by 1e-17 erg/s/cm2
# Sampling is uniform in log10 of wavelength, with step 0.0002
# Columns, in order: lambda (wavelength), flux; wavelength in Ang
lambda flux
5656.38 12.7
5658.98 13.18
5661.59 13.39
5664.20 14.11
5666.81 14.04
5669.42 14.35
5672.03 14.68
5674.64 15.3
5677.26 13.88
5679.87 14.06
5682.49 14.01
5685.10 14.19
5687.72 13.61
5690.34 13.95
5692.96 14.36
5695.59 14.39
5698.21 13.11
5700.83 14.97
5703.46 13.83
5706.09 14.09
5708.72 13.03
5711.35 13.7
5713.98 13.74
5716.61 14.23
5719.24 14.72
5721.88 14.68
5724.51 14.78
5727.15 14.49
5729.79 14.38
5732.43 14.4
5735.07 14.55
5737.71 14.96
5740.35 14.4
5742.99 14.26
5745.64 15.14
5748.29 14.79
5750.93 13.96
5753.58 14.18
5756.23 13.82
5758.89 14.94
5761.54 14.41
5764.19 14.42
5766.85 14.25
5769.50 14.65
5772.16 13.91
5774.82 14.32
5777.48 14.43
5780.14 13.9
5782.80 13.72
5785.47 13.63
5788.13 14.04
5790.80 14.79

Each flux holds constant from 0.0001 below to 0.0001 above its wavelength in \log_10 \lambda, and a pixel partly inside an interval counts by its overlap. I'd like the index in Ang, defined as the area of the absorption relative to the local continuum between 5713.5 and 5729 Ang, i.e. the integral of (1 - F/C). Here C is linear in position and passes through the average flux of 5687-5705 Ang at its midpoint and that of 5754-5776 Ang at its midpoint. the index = -0.4 Ang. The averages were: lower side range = 14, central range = 14.5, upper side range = 14.3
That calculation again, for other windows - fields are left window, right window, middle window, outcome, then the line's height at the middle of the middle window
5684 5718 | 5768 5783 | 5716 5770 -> -1.59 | 14.1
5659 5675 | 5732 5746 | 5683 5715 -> 0.98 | 14.4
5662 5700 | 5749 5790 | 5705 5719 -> 0.33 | 14.2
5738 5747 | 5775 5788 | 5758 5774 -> -0.20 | 14.2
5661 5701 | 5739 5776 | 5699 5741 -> -0.07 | 14.3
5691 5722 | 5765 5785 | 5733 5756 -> -0.64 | 14.1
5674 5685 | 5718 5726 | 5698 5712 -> 0.65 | 14.5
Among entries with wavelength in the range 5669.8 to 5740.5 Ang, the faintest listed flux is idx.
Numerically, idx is 13.03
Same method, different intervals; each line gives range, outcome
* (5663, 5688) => 13.61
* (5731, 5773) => 13.82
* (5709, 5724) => 13.7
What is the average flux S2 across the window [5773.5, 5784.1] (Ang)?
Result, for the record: 14.1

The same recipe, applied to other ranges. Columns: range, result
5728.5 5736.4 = 14.4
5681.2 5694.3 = 14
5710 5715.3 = 13.7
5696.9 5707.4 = 14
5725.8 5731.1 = 14.4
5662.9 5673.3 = 14.3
